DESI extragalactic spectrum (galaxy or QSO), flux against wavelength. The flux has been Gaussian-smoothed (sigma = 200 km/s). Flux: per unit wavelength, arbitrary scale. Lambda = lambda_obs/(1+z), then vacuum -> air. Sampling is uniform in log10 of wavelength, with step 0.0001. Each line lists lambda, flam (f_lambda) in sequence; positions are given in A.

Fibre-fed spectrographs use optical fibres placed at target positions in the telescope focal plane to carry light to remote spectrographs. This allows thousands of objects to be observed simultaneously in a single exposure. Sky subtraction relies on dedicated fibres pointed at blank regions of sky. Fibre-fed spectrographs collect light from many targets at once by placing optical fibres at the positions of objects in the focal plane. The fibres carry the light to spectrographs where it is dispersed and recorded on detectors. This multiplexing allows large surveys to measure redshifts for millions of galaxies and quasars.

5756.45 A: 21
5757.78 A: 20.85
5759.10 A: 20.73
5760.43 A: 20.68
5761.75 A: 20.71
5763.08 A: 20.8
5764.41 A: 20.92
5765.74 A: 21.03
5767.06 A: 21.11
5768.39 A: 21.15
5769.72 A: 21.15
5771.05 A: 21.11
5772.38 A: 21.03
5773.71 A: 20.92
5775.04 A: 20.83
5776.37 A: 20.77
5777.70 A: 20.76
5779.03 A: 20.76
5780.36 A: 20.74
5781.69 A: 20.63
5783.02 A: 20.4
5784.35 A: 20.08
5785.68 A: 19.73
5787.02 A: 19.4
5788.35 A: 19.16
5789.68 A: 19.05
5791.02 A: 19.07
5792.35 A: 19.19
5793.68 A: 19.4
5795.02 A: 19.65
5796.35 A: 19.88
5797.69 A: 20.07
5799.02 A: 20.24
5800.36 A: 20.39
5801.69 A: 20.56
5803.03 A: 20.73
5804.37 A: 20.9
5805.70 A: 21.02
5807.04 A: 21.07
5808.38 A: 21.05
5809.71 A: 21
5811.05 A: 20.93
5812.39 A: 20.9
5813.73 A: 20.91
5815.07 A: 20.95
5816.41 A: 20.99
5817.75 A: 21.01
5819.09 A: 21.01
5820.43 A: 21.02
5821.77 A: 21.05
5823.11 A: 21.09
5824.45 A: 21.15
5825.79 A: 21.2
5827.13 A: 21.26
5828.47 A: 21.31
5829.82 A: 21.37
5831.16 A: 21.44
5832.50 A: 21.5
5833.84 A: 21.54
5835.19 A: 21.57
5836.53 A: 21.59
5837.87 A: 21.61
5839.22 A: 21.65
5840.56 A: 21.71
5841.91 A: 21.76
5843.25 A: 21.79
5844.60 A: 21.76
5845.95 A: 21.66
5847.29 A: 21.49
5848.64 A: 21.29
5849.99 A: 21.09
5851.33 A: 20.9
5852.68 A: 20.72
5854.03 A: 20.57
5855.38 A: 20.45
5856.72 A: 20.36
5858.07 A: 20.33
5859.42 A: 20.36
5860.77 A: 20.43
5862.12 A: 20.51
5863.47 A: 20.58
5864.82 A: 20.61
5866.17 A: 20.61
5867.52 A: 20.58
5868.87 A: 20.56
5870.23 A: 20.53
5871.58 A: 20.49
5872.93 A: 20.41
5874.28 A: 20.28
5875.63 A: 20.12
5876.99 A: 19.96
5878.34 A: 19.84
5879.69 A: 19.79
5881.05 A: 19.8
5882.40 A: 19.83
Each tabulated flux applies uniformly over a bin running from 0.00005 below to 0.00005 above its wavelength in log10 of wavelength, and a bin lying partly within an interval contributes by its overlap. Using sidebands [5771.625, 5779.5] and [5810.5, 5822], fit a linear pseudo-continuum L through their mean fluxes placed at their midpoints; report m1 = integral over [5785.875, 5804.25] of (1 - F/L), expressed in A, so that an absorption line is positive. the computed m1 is 1.0 A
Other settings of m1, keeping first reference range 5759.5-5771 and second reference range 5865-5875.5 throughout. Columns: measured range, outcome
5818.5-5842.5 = -0.84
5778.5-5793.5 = 0.75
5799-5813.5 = -0.04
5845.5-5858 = -0.21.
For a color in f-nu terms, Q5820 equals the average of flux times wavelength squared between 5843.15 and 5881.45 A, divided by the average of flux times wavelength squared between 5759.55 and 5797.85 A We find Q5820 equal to 1.04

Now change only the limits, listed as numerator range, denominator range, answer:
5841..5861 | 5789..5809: 1.06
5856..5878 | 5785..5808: 1.05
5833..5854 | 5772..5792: 1.08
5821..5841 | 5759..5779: 1.05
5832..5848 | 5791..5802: 1.11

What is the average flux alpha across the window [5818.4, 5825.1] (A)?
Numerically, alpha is 21.1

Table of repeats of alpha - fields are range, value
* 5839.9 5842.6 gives 21.7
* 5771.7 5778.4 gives 20.9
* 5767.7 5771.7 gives 21.1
